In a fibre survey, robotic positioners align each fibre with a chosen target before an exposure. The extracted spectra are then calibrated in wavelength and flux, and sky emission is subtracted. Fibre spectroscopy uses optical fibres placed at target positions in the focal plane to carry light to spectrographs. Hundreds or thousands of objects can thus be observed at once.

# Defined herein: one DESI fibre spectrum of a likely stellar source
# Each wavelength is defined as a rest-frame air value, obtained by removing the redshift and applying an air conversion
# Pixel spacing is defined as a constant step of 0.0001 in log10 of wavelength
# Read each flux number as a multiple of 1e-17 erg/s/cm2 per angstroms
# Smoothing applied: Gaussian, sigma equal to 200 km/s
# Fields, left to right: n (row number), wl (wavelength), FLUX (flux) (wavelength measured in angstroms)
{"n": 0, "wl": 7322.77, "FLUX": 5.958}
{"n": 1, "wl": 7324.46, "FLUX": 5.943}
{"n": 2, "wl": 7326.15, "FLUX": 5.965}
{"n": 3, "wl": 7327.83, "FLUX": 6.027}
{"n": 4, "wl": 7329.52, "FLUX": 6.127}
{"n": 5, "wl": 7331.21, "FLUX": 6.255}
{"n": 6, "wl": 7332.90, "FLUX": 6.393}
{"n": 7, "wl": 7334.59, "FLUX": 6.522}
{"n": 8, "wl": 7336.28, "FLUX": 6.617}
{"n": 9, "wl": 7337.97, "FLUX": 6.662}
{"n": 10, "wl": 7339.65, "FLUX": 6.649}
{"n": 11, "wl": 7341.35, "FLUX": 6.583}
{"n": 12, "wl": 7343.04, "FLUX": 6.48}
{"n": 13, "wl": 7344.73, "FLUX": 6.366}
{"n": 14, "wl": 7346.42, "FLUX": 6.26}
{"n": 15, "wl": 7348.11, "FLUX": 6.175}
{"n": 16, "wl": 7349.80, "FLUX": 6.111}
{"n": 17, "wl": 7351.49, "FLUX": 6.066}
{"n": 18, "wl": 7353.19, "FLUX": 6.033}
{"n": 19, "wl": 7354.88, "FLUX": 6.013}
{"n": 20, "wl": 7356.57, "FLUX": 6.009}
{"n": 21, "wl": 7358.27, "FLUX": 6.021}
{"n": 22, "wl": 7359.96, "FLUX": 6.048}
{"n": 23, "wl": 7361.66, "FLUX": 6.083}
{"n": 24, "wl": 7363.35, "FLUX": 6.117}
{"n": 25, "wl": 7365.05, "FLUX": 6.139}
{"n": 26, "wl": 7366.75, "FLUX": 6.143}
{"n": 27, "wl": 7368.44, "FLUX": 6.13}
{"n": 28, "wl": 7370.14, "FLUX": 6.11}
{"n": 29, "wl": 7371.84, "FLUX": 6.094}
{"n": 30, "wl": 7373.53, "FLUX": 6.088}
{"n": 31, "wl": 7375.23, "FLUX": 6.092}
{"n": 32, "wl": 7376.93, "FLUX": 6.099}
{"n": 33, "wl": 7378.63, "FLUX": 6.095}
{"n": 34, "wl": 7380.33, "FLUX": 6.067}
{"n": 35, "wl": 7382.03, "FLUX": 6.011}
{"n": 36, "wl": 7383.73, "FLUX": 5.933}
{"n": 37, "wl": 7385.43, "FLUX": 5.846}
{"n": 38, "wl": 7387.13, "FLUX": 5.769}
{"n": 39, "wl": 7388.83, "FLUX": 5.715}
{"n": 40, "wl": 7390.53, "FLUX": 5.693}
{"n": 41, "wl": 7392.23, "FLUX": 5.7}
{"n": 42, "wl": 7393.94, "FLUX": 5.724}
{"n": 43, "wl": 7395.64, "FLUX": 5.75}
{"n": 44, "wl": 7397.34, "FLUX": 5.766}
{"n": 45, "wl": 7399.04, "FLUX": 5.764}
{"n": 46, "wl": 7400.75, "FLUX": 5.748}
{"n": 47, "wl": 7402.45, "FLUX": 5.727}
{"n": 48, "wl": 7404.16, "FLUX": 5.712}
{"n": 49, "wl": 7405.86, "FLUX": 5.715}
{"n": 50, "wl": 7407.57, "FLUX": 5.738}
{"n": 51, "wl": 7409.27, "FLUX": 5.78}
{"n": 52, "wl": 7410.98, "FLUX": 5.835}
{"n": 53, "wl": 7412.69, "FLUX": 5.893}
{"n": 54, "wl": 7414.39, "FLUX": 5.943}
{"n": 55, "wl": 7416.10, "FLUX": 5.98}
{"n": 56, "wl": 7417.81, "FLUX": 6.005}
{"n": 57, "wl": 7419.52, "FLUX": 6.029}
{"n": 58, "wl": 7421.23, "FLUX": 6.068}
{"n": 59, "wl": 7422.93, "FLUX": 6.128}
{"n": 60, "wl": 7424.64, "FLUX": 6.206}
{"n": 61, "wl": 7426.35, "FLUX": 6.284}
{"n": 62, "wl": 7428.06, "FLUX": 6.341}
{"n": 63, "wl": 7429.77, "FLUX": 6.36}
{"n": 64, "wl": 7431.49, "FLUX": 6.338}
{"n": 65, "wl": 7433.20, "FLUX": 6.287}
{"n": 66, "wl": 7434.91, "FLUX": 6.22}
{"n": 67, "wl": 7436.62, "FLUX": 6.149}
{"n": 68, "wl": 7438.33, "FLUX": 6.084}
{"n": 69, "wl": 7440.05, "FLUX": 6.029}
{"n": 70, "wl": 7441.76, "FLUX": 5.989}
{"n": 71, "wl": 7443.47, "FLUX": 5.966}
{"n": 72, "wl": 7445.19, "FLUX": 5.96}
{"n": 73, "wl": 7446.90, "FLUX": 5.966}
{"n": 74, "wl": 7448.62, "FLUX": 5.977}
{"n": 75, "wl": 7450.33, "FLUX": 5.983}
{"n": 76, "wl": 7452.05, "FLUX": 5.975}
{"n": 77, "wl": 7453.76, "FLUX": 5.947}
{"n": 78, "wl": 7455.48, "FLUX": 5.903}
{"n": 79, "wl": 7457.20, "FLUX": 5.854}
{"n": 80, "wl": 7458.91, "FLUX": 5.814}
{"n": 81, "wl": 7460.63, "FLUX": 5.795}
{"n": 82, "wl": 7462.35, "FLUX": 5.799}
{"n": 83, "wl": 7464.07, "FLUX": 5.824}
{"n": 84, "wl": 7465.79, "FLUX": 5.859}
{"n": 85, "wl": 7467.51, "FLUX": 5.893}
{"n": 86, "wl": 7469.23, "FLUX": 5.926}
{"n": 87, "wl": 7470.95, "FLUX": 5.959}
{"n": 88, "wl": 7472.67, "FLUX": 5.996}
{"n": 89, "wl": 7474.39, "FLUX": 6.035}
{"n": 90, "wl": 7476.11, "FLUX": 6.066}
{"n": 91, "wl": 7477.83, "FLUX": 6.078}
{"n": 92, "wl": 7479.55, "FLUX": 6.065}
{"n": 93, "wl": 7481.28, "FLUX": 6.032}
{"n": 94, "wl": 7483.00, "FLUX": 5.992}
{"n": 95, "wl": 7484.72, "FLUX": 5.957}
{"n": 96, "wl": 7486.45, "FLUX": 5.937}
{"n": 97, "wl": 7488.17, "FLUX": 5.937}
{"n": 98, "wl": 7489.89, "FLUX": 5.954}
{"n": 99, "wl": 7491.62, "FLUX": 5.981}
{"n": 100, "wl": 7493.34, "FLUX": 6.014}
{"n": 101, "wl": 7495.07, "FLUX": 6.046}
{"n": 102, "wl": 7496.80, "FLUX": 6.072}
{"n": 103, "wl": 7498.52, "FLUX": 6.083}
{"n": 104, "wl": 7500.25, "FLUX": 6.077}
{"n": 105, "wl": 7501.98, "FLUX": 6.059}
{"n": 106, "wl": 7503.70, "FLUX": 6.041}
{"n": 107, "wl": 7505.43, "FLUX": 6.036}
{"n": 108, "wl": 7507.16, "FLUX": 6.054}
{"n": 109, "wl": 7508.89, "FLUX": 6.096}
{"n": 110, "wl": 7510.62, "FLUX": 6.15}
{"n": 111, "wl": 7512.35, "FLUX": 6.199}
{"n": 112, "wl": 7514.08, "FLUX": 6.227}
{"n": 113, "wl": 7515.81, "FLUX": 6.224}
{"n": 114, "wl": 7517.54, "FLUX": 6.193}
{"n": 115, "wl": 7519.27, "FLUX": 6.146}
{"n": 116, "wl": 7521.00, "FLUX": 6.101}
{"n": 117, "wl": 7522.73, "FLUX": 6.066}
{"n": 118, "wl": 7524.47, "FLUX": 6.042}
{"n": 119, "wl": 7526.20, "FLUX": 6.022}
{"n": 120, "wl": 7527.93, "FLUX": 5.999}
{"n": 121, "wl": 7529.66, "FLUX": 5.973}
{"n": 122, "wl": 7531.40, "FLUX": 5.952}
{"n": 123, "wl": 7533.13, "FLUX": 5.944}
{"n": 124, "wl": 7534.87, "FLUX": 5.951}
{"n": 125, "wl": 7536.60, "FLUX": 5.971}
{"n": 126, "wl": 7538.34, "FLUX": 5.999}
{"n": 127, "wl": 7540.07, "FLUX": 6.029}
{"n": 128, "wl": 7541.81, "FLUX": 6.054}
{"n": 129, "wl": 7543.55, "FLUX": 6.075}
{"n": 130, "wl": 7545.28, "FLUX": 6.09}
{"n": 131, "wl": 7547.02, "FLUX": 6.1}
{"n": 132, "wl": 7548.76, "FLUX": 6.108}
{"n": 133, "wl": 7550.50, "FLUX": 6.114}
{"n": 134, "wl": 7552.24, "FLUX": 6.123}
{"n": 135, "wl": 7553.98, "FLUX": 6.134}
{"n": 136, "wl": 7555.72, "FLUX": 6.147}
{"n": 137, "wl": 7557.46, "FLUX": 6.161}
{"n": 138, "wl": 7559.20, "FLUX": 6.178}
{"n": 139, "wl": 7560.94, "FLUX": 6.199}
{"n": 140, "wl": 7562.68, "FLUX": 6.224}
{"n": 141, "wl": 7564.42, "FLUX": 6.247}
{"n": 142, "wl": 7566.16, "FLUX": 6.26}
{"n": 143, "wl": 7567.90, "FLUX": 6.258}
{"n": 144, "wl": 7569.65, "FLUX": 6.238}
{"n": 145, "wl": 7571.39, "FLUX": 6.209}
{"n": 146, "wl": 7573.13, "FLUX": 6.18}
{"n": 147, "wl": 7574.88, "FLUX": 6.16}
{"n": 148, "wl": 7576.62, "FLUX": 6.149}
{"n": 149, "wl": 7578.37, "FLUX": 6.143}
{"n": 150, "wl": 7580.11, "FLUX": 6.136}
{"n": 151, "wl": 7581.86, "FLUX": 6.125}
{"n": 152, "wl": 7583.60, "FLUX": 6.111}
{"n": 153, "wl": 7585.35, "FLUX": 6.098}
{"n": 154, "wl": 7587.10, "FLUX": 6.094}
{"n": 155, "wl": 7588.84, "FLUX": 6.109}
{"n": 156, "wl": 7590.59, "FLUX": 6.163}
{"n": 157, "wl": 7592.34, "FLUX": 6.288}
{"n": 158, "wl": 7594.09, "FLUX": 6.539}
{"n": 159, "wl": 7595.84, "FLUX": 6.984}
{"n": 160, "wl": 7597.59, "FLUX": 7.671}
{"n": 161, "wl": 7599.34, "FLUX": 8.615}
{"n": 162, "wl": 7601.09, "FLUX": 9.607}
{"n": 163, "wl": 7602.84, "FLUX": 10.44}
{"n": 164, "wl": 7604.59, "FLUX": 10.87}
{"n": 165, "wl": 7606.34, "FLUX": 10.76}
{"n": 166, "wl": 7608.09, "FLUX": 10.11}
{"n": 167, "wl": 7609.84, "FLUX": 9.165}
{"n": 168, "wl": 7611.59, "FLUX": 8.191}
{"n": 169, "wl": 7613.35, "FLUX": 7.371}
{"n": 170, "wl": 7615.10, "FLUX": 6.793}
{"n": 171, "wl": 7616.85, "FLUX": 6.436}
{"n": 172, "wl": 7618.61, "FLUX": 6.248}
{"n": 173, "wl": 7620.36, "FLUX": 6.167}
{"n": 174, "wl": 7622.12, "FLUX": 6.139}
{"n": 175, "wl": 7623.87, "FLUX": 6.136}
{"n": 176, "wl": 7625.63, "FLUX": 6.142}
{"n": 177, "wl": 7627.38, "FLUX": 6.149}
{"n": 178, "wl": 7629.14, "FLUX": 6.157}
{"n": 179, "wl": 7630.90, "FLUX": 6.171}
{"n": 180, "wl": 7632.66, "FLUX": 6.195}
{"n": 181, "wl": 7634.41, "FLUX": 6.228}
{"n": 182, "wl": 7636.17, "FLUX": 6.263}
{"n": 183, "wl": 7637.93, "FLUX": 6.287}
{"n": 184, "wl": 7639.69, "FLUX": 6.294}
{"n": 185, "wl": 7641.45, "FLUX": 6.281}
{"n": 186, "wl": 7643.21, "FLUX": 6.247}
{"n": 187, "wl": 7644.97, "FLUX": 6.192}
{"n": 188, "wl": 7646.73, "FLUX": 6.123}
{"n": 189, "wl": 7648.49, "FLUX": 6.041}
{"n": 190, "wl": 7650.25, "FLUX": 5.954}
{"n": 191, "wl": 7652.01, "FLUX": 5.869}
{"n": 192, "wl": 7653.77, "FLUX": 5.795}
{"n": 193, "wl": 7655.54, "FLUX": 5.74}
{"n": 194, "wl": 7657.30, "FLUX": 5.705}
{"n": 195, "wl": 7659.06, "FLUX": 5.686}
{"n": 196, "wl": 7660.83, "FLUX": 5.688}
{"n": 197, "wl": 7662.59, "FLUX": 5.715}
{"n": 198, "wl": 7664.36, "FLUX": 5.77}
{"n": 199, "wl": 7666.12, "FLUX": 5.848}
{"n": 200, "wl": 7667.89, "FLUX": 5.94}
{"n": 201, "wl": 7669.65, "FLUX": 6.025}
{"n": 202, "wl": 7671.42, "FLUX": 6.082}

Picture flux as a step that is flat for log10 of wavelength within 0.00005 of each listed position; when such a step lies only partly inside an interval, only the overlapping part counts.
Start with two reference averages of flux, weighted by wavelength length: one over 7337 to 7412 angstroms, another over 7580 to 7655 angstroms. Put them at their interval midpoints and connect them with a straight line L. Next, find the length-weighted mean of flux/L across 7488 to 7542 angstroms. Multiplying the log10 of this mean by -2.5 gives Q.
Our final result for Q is 0.08 mag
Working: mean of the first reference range 6.02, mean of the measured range 6.05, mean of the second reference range 6.93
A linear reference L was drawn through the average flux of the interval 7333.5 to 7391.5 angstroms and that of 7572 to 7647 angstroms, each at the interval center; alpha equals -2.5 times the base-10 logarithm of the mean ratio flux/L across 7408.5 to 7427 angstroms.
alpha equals 0.05 mag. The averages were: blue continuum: 6.14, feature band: 6.01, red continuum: 6.95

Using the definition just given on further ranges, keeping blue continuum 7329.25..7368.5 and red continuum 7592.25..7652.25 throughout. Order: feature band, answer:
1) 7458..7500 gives 0.12 mag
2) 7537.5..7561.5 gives 0.13 mag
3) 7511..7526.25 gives 0.11 mag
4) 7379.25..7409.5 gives 0.11 mag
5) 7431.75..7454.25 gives 0.09 mag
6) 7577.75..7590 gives 0.15 mag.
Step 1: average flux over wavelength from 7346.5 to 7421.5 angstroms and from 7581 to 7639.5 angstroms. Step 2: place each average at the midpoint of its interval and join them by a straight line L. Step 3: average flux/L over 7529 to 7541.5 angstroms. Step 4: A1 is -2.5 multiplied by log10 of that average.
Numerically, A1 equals 0.134 mag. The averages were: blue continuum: 5.95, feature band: 5.98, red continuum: 7.17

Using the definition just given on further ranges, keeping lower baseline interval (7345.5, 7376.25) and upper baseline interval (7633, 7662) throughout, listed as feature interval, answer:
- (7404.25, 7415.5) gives 0.049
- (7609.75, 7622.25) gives -0.159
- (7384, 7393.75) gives 0.062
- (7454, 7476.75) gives 0.031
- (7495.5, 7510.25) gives -0.001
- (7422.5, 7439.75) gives -0.027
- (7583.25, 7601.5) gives -0.143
